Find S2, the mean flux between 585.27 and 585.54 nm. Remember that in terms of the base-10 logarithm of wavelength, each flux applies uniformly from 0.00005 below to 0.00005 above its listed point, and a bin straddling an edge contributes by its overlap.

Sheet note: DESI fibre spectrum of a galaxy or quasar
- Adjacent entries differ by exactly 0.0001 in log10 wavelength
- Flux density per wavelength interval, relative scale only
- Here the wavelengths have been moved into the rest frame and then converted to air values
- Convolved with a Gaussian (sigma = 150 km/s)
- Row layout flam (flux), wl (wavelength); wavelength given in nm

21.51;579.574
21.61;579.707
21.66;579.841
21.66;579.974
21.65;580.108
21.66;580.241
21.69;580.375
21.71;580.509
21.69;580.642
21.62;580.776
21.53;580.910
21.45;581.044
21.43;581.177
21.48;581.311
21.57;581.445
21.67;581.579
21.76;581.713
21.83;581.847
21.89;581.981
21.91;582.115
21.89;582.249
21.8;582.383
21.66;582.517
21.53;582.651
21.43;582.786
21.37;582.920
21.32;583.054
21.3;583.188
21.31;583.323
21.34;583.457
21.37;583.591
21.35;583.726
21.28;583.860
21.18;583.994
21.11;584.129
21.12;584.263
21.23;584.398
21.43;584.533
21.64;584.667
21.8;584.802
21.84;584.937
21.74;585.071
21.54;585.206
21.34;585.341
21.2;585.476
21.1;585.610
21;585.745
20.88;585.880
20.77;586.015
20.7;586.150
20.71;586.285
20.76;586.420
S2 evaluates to 21.2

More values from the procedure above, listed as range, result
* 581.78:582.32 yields 21.9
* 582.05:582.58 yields 21.8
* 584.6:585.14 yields 21.8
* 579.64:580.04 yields 21.7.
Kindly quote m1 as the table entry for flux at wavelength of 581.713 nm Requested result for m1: 21.76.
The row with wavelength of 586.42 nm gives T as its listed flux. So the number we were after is 20.76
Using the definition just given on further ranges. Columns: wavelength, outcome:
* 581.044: 21.45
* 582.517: 21.66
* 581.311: 21.48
